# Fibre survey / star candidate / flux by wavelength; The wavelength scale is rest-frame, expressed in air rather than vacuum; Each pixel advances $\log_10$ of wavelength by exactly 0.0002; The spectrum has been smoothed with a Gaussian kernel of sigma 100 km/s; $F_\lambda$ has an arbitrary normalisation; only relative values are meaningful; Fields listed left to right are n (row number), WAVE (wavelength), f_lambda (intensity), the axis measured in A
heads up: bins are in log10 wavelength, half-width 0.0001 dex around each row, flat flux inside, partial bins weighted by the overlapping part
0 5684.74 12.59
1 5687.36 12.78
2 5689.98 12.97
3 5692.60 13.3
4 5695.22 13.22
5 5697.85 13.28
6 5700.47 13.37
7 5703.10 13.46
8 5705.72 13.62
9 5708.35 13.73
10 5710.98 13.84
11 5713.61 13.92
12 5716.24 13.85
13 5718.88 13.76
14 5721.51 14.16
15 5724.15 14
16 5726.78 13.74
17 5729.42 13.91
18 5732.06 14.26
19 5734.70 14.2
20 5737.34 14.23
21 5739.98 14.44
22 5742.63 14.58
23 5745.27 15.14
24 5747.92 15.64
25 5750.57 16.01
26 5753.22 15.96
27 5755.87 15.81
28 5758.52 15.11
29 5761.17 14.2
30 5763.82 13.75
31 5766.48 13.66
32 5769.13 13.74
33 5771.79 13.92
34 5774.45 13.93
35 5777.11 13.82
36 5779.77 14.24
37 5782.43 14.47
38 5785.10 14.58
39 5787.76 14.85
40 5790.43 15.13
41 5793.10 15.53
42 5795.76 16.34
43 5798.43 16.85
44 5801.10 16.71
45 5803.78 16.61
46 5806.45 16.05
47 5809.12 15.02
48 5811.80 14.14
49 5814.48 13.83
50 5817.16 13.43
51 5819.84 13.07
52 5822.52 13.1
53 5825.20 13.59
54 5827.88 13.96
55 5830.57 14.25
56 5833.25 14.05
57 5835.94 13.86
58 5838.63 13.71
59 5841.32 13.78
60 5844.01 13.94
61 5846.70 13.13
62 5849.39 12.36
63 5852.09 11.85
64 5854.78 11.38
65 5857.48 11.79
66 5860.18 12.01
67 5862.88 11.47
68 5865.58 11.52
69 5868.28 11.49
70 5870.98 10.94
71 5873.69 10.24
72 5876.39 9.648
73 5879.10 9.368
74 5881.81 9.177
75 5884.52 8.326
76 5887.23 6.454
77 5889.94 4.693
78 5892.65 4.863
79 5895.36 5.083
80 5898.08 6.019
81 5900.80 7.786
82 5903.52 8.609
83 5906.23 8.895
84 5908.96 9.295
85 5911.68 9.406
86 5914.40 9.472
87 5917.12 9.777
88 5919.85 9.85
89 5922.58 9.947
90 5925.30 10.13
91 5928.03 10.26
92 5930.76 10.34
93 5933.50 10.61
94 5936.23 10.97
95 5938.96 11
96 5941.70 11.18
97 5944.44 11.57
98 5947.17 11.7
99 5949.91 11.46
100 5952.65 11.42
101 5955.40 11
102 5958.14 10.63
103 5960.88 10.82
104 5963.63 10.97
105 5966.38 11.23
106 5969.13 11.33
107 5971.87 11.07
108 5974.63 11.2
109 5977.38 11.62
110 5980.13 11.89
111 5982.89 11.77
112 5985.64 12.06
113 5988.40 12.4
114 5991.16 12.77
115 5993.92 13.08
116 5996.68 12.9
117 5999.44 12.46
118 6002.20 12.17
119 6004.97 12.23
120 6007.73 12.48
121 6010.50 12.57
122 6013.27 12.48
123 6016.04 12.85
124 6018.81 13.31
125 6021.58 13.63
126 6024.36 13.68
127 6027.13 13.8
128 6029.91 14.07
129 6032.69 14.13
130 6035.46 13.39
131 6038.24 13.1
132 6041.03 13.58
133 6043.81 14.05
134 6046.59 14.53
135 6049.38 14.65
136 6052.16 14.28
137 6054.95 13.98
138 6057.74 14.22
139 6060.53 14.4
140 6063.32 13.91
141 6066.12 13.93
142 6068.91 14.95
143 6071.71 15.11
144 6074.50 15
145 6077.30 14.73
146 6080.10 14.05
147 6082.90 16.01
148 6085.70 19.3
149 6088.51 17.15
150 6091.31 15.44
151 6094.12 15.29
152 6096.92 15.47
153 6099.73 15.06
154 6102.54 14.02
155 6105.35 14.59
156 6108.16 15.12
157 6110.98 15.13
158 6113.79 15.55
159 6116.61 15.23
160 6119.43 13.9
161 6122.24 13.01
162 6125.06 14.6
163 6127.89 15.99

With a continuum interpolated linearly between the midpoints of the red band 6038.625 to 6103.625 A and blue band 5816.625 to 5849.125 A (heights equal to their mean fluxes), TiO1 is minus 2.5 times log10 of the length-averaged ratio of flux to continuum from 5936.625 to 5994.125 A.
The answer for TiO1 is 0.24 mag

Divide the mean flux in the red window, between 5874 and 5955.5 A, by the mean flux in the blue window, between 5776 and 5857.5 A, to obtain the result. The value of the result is 0.7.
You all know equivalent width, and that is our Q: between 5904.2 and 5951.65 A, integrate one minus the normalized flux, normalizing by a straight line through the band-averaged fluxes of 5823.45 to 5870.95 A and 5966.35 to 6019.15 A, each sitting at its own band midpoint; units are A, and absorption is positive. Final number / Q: 8.1 A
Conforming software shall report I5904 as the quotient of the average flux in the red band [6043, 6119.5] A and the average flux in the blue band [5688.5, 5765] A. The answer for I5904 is 1.1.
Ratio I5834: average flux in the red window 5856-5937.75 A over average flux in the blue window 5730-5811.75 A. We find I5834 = 0.6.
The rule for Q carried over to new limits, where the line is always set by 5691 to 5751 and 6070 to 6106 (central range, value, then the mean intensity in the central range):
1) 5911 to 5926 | 5.1 A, 9.77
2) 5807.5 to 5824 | 0.7 A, 13.8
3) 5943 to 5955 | 2.8 A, 11.5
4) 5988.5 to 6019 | 5.1 A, 12.6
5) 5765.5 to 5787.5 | 0.3 A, 14.1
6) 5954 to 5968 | 3.8 A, 10.9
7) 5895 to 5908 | 6.4 A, 7.5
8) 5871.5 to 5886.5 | 5.5 A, 9.32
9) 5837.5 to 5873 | 5.7 A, 12.2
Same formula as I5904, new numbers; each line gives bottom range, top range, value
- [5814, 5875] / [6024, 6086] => 1.13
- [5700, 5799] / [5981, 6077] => 0.93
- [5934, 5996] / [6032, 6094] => 1.28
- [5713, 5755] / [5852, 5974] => 0.68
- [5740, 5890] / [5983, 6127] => 1.05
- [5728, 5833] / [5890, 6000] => 0.71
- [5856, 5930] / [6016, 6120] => 1.60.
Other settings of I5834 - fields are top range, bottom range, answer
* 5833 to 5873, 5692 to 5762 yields 0.87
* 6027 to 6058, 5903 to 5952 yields 1.36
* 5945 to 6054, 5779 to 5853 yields 0.87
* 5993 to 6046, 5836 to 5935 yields 1.32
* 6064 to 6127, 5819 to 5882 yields 1.23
